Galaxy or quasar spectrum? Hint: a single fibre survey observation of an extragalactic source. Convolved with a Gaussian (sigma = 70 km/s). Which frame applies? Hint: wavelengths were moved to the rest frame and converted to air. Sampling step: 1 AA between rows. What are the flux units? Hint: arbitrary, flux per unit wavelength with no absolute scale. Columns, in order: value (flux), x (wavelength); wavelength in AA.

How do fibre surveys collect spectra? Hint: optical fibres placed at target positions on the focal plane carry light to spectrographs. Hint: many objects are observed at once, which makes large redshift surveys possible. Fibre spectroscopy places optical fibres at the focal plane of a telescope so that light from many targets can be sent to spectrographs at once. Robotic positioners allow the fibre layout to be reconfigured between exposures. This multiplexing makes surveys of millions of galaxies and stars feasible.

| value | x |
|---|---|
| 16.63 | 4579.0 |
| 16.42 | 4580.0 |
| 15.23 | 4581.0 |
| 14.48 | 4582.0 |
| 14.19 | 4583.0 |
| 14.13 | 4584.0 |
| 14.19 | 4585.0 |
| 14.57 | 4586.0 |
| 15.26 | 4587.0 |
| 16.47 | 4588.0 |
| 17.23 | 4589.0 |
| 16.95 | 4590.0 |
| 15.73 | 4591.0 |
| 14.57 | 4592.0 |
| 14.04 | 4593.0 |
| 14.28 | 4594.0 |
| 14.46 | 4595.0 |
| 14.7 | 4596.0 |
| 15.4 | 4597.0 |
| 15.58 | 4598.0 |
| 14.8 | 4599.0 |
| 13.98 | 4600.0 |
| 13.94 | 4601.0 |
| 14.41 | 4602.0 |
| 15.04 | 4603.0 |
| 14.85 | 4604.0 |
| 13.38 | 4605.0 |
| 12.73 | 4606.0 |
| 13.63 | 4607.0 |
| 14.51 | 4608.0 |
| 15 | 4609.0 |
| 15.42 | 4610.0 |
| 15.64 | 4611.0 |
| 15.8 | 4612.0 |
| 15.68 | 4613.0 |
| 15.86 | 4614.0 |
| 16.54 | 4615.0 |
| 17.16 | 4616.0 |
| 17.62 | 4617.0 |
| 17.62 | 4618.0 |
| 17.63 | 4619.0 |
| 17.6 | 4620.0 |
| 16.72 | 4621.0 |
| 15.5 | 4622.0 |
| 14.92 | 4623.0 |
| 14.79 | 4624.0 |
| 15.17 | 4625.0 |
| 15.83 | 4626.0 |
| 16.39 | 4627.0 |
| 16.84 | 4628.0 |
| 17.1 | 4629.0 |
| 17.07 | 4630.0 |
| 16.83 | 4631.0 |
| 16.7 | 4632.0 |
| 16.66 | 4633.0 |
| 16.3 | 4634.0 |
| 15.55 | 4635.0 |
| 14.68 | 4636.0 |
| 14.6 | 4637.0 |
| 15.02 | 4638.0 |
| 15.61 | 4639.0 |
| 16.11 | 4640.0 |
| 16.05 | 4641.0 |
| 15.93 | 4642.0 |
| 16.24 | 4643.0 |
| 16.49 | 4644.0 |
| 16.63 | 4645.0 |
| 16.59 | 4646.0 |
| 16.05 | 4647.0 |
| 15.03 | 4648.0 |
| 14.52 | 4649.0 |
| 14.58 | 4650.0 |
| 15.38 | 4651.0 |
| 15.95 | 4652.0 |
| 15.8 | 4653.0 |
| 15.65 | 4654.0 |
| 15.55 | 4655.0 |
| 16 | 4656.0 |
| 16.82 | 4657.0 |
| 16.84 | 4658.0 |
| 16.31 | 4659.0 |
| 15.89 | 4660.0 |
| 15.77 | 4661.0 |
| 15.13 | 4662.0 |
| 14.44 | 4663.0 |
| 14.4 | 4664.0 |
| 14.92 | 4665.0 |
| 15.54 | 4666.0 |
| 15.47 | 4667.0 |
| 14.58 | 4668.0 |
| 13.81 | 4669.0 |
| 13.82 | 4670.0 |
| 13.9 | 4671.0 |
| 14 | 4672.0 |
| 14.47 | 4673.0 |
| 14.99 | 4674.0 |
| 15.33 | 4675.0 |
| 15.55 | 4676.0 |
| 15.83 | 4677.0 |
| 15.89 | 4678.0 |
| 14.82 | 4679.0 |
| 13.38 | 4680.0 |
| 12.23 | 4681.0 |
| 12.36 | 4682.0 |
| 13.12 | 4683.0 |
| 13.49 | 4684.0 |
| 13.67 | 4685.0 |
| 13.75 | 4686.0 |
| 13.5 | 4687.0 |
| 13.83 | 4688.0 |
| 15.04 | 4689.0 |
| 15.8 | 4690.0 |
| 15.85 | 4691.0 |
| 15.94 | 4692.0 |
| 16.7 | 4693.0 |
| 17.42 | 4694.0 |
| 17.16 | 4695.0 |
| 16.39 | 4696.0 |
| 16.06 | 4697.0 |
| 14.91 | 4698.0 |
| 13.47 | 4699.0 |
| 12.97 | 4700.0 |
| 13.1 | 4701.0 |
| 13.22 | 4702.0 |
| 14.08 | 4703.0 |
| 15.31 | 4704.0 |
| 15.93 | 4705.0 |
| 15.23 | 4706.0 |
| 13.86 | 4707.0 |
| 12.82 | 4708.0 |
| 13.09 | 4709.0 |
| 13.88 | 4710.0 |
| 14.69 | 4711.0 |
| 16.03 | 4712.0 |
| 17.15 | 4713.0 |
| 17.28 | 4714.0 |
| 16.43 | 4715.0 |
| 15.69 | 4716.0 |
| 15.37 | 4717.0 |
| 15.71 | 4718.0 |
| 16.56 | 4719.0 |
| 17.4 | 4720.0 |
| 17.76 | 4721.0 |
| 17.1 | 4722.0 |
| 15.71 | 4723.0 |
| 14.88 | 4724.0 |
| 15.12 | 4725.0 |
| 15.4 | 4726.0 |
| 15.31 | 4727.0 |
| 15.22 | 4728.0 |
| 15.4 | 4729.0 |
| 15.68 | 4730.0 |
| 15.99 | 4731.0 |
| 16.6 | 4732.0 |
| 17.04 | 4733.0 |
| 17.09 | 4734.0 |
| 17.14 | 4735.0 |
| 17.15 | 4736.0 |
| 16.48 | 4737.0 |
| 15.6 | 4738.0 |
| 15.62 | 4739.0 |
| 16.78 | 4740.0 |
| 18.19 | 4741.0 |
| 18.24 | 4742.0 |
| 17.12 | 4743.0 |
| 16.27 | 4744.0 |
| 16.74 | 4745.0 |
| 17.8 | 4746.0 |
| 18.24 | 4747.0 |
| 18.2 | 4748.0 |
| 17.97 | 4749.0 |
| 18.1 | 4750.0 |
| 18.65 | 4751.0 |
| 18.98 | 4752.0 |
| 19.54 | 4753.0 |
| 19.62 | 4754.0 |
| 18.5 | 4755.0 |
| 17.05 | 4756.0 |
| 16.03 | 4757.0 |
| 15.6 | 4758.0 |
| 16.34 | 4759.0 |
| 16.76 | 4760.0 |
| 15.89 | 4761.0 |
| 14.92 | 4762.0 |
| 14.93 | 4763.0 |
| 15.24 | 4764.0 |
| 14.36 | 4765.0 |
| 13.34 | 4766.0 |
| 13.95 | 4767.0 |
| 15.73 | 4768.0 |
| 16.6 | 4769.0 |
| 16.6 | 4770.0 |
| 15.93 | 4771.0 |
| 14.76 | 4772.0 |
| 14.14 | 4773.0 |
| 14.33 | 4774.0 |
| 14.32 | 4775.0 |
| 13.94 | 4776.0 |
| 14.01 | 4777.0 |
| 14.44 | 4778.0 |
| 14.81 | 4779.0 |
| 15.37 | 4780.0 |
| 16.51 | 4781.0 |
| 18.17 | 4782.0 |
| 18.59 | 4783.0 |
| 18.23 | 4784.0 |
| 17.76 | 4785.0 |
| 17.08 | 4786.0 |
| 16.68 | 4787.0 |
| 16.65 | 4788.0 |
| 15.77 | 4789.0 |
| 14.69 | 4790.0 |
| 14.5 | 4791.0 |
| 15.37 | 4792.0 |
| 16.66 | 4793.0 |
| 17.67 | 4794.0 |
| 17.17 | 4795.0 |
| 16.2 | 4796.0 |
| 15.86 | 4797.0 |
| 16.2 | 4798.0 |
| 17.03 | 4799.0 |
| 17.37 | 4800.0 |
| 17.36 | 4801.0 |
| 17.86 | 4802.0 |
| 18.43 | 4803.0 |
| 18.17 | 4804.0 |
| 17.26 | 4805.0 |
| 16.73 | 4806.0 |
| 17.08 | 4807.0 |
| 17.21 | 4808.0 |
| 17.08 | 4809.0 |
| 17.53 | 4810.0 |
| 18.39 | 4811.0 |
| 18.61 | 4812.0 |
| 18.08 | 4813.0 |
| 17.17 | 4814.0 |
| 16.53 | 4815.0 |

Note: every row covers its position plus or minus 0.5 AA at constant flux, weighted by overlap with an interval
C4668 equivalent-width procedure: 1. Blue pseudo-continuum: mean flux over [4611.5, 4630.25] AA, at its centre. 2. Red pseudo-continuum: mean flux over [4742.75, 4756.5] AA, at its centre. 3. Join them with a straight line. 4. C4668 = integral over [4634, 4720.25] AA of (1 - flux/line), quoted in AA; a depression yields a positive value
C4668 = 10.0 AA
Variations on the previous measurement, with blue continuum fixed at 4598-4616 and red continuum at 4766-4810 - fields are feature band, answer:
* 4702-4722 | 0.27 AA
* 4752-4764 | -0.62 AA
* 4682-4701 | 0.84 AA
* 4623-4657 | -1.69 AA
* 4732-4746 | -0.90 AA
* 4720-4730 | -0.04 AA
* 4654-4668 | -0.28 AA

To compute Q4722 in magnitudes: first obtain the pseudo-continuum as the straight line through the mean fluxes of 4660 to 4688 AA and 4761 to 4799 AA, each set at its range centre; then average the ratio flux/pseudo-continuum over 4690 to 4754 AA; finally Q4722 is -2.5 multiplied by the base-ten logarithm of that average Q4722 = -0.08 mag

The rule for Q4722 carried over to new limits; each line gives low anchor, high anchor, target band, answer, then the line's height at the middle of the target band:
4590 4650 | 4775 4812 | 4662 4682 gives 0.10 mag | 15.9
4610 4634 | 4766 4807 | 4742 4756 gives -0.12 mag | 16.2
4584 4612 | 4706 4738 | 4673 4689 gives 0.10 mag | 15.5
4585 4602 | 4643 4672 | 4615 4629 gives -0.09 mag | 15.2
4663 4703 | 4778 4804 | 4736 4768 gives -0.06 mag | 16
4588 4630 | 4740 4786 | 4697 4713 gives 0.13 mag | 16.1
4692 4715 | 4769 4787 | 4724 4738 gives -0.05 mag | 15.4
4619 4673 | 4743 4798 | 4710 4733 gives 0.00 mag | 16.1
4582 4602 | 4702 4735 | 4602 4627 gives -0.04 mag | 15.1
